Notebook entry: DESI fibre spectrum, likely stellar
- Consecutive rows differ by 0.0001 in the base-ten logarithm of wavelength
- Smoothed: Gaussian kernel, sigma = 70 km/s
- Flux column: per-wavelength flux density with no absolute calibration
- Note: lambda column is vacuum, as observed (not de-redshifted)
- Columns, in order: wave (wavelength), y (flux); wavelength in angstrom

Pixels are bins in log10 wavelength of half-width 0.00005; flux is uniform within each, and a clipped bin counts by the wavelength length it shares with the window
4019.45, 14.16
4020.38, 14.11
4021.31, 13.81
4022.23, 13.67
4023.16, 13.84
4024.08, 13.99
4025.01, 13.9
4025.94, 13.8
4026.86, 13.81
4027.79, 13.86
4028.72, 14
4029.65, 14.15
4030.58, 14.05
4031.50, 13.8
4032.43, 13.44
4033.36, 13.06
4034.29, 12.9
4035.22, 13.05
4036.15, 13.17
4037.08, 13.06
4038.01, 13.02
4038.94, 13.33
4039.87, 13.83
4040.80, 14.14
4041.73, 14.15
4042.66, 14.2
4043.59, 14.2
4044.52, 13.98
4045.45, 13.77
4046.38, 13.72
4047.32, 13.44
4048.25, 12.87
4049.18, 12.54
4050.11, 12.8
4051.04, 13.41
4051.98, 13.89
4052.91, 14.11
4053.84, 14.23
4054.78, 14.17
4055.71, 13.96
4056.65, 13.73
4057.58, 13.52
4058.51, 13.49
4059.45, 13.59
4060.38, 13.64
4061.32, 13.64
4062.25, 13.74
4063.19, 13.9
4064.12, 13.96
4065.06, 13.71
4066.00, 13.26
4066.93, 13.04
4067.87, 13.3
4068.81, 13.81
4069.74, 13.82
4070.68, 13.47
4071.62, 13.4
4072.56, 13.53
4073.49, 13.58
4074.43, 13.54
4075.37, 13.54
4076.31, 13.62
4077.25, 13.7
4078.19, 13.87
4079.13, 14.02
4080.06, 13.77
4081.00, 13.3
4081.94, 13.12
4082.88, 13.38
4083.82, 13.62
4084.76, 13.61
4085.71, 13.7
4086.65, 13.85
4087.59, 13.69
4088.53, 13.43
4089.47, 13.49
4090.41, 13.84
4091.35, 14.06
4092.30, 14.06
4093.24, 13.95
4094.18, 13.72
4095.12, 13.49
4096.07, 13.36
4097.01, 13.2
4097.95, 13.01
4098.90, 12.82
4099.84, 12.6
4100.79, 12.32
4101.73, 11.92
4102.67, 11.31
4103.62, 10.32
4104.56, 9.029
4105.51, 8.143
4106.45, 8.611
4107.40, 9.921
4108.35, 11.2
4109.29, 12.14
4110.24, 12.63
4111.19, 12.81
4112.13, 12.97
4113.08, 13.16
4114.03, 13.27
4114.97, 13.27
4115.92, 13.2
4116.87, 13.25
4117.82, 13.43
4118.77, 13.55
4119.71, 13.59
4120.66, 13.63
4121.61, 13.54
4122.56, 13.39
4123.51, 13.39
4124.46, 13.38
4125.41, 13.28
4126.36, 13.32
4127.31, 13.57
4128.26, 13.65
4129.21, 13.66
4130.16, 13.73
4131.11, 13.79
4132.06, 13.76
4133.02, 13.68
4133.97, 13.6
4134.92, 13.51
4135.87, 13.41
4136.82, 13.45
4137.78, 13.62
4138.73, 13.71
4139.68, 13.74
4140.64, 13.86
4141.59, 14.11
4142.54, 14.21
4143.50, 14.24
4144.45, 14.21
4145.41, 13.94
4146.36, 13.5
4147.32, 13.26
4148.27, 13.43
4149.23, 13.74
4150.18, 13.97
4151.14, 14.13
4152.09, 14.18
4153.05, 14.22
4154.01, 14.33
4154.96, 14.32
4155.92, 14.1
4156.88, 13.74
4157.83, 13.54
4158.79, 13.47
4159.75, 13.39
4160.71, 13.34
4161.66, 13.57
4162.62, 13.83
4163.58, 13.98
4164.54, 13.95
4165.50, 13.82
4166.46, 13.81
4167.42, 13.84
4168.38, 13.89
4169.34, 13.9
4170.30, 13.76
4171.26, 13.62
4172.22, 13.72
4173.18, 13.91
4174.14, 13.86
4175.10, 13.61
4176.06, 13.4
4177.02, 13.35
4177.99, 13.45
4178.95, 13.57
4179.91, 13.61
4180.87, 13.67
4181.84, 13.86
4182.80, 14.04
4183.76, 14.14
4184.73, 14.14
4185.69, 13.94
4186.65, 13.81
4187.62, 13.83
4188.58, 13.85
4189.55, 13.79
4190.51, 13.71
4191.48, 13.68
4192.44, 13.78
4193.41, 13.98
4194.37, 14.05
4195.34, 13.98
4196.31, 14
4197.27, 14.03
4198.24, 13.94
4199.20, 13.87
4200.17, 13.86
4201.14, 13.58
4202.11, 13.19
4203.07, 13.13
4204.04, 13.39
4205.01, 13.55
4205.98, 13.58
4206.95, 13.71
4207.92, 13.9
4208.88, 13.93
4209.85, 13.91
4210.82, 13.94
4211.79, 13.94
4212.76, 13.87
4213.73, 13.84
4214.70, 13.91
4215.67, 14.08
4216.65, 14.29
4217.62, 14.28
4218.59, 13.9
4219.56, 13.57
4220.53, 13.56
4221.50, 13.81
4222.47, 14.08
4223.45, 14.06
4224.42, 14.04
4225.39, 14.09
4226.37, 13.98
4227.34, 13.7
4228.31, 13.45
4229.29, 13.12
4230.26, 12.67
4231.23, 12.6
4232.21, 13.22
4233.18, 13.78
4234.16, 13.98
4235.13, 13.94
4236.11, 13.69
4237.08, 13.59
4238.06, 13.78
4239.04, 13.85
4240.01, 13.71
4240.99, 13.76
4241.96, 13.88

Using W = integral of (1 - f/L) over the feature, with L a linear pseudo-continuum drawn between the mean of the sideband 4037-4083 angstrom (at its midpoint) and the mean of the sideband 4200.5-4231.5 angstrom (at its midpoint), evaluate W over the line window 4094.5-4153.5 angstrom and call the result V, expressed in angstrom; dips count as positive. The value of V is 2.68 angstrom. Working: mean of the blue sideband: 13.6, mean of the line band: 13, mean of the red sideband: 13.7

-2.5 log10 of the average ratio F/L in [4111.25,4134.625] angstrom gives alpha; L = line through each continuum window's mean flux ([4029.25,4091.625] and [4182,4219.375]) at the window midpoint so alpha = 0.021 mag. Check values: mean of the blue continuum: 13.6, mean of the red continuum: 13.8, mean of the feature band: 13.5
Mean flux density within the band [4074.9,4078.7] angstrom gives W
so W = 13.7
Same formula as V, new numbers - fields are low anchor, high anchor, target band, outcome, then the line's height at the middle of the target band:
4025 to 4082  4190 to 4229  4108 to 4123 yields 0.7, 13.7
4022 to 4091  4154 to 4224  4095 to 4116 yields 2.8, 13.7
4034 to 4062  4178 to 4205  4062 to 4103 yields 0.6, 13.6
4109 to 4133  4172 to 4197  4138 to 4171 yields -0.6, 13.6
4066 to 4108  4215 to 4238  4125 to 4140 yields -0.5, 13.2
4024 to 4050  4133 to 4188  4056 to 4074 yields 0.1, 13.6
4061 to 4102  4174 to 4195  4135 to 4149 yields -0.1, 13.7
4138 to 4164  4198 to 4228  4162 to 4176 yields 0.0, 13.8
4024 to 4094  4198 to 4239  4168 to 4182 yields 0.0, 13.7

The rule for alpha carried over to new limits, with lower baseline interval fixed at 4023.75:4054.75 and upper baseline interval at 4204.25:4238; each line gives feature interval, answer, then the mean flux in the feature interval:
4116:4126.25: 0.020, 13.4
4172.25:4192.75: -0.003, 13.8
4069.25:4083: 0.005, 13.6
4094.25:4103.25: 0.081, 12.7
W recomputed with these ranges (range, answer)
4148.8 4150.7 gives 13.9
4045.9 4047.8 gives 13.5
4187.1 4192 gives 13.8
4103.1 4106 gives 9.19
